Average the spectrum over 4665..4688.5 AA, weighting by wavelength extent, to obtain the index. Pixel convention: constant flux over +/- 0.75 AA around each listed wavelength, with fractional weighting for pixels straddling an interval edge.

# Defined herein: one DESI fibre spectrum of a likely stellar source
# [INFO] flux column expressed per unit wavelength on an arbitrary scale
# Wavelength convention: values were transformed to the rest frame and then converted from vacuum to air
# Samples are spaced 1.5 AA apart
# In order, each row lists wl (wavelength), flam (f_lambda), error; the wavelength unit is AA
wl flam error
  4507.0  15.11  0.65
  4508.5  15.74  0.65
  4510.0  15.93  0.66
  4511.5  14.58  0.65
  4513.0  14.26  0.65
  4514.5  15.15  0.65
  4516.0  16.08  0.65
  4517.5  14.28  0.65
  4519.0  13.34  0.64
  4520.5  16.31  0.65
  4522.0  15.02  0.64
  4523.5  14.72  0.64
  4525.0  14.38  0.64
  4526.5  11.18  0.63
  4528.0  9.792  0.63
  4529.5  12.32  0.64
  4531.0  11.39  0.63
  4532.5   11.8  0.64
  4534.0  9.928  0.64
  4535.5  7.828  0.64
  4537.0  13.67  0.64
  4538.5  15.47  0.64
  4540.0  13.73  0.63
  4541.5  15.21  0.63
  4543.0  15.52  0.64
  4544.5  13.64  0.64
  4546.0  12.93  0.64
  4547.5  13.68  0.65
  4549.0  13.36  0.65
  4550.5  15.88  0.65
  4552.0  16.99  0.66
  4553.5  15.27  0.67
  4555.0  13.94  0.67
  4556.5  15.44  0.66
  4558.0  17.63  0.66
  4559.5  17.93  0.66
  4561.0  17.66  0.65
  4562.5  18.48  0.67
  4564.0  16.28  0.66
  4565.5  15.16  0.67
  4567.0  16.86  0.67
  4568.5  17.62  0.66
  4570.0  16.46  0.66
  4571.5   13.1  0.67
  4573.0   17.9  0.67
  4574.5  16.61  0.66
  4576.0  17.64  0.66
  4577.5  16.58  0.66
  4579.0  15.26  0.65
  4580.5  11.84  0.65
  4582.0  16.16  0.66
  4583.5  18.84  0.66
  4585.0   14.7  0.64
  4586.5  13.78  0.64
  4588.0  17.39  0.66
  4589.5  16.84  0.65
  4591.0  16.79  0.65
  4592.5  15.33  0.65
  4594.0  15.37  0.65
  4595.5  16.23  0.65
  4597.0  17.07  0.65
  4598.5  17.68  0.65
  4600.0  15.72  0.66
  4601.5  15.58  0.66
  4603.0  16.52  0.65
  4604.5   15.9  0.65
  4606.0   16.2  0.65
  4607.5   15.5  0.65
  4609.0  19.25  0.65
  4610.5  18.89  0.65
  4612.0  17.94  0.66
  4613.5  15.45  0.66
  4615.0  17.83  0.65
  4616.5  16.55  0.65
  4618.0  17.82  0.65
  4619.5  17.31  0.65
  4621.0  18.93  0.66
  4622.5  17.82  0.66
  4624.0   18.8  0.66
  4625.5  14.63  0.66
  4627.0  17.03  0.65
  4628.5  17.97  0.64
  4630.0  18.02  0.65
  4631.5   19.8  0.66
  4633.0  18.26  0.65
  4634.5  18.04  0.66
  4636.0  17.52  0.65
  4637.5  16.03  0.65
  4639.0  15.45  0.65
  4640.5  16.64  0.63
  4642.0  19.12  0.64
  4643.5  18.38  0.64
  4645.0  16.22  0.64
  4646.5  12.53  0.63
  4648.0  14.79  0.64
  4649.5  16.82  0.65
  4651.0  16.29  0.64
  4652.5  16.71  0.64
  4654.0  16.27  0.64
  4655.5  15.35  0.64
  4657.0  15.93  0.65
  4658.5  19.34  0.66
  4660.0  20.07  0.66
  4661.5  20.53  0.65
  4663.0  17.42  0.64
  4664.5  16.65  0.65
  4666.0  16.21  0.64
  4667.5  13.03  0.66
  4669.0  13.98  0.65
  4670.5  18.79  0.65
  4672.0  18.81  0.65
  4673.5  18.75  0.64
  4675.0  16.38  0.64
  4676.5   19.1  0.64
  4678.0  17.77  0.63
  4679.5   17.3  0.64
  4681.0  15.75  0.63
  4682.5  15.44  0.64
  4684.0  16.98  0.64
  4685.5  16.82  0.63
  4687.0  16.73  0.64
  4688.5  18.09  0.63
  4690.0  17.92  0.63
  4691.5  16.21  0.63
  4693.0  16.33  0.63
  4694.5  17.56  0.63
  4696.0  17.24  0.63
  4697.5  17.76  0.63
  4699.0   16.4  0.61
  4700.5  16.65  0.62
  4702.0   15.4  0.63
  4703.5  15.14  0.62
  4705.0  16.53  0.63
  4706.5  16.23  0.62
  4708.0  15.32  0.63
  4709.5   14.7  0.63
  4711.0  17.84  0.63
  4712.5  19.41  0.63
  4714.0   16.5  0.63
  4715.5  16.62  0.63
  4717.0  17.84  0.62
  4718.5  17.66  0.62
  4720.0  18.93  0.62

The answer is 16.8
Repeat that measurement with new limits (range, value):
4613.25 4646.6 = 17.3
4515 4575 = 14.6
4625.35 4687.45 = 17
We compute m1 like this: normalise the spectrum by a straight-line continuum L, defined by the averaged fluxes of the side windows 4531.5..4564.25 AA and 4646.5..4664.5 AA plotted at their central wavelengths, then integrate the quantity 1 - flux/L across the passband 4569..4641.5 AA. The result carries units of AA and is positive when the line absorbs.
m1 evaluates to -3.9 AA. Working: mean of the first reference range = 14.6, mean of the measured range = 16.7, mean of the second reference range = 17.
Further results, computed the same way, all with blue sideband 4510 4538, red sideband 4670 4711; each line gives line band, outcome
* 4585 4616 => -3.35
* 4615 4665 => -4.71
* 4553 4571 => -3.17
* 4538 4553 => -1.04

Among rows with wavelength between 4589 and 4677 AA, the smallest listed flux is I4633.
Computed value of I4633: 12.53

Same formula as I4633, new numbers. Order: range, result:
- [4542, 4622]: 11.84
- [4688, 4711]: 14.7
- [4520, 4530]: 9.792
